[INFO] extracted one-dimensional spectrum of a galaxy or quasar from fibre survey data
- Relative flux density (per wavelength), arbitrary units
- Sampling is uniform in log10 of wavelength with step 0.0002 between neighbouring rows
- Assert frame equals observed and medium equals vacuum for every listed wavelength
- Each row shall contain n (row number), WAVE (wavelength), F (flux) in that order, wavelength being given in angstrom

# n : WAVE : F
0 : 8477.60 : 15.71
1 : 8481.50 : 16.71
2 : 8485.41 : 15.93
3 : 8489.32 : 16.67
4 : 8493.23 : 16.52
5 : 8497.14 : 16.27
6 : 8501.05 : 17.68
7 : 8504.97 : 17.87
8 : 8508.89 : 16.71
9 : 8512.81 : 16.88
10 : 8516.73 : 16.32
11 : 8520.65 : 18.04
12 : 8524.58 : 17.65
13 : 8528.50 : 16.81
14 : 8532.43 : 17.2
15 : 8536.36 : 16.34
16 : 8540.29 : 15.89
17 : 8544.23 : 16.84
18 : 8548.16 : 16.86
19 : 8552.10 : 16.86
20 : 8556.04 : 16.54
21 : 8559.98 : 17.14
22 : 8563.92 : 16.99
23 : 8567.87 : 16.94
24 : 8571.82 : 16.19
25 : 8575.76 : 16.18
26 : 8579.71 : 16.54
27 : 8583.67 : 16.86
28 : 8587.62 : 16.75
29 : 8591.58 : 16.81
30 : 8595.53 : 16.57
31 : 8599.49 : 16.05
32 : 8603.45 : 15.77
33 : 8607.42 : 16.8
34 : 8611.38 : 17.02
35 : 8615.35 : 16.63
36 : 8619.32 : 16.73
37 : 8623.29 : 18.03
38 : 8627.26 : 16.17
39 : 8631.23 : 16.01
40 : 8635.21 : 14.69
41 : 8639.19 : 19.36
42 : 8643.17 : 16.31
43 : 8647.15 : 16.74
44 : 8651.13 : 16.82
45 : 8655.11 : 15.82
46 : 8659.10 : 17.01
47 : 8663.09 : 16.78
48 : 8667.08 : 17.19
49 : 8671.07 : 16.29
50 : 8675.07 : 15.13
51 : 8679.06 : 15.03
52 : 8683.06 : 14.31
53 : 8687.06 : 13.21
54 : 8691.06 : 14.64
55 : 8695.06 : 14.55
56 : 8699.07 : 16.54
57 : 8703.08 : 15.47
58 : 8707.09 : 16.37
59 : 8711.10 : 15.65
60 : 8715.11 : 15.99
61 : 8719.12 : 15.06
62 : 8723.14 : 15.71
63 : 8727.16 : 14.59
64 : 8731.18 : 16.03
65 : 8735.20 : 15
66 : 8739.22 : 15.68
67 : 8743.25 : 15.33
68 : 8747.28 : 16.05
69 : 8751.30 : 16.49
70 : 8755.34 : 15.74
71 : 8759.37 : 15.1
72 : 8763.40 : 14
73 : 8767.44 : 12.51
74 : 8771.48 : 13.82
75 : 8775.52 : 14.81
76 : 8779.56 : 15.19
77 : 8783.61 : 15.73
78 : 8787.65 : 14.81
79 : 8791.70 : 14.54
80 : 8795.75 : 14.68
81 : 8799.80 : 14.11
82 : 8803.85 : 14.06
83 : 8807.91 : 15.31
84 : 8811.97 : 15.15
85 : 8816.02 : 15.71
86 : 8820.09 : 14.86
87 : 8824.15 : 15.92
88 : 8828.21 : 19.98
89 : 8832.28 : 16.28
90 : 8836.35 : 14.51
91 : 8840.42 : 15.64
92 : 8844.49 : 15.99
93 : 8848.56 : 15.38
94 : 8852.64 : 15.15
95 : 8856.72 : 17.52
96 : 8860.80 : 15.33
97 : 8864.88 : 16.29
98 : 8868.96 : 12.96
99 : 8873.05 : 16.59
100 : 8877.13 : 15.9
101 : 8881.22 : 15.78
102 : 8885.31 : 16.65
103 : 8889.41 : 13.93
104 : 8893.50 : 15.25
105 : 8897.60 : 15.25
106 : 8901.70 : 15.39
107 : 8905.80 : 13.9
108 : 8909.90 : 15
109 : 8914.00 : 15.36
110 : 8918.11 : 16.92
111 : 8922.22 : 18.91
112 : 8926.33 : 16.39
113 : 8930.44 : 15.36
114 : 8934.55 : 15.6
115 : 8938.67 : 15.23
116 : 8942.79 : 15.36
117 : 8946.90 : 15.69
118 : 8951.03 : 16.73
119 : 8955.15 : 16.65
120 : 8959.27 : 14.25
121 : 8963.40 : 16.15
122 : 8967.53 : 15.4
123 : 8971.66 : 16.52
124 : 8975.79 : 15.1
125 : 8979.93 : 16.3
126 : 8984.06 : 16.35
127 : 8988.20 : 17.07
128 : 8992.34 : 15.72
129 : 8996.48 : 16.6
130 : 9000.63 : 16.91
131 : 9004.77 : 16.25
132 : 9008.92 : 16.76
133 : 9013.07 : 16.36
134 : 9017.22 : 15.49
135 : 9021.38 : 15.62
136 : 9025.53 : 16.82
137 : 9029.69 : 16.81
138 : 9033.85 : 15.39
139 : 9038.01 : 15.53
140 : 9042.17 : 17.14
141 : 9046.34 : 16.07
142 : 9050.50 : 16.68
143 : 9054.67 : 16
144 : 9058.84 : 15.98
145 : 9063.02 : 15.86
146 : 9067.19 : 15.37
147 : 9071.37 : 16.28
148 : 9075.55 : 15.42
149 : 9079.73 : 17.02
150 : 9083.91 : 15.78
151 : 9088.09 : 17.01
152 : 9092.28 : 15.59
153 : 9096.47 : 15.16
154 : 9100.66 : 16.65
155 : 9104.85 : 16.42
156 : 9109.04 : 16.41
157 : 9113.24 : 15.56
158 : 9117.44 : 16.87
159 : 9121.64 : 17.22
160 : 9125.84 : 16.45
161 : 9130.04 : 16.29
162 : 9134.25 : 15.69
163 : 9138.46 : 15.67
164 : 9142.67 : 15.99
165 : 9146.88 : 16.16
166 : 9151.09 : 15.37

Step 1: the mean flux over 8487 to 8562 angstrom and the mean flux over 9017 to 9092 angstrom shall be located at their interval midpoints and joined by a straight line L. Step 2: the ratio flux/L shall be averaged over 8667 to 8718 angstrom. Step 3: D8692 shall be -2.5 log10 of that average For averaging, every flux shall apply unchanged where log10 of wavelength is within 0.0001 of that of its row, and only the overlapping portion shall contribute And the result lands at 0.09 mag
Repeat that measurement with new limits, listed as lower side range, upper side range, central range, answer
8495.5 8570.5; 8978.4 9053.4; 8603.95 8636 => 0.02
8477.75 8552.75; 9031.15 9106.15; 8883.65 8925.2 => 0.04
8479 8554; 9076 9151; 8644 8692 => 0.06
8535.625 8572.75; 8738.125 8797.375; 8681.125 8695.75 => 0.11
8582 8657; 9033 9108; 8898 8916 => 0.09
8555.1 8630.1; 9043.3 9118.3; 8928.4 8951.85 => 0.05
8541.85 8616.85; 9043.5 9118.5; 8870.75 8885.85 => 0.01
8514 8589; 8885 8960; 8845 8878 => 0.01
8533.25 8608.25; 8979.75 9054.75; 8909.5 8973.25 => 0.02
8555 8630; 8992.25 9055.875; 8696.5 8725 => 0.05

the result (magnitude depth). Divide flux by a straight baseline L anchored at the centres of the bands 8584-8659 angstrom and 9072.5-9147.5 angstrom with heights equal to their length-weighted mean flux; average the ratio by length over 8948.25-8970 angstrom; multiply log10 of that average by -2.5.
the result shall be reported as 0.03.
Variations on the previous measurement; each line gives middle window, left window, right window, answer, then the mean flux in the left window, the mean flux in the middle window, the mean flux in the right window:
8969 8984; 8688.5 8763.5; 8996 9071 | 0.00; 15.5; 16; 16.2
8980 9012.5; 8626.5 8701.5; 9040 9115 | -0.03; 15.9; 16.5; 16.1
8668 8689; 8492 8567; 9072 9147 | 0.12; 16.9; 14.9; 16.2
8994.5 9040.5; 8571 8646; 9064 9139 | 0.00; 16.6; 16.2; 16.2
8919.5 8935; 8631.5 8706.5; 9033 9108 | -0.04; 15.9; 16.7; 16.1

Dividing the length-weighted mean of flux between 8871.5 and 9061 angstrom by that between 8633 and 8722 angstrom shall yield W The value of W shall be 1.01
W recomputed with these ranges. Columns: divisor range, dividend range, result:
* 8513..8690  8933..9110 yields 0.97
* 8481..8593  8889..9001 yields 0.94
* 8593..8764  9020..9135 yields 1.02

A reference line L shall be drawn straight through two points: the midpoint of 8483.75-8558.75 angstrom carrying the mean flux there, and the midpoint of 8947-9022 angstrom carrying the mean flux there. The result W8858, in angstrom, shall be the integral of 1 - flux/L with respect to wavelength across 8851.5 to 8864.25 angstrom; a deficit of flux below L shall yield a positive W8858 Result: 0.18 angstrom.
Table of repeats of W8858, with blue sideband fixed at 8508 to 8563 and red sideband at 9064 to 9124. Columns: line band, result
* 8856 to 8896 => 2.2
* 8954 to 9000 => 0.9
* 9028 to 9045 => 0.1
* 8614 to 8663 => 0.1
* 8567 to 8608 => 0.8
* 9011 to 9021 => 0.3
